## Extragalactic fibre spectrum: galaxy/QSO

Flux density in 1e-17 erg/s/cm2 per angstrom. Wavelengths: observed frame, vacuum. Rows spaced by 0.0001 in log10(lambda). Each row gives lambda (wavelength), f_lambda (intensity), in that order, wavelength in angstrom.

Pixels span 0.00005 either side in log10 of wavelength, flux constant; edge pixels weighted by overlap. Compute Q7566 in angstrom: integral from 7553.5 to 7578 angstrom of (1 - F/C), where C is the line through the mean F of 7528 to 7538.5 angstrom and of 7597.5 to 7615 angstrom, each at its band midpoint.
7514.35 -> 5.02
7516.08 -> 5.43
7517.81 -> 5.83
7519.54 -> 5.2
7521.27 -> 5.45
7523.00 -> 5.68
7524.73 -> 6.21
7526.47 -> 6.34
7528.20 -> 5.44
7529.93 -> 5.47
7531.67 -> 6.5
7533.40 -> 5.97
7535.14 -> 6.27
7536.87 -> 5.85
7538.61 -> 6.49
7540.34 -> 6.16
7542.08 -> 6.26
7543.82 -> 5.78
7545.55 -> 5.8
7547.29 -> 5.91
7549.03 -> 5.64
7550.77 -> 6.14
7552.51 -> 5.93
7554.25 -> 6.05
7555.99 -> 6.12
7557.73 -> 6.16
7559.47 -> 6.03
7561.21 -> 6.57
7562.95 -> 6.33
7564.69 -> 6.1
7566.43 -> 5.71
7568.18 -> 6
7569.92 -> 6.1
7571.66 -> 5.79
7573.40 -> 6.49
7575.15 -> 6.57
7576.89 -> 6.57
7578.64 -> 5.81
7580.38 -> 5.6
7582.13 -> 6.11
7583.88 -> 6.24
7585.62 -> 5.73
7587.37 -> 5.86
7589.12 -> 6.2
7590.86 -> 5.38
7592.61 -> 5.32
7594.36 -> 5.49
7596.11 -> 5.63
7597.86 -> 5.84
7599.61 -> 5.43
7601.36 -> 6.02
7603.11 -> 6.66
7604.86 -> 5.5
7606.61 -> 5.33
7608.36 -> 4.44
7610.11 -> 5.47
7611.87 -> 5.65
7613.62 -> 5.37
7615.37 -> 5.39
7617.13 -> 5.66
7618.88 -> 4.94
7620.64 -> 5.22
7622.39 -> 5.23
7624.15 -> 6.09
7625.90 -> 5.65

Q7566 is -1.6 angstrom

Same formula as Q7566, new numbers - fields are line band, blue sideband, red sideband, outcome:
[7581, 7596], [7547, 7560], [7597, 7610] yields -0.2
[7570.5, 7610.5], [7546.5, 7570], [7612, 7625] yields -0.6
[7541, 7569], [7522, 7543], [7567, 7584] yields 0.2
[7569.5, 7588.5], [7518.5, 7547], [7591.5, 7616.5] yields -1.4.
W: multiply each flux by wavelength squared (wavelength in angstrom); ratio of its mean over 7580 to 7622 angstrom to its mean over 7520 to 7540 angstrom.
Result 0.96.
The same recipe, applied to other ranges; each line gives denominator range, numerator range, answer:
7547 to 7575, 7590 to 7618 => 0.92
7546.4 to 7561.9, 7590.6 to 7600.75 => 0.92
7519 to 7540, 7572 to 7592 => 1.03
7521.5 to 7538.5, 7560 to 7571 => 1.04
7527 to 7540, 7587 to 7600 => 0.95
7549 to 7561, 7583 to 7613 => 0.94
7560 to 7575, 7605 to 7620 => 0.87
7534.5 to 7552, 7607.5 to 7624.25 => 0.90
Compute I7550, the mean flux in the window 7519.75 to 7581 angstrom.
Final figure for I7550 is 6.03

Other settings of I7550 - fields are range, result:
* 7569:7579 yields 6.24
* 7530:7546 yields 6.1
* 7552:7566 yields 6.16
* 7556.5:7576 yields 6.17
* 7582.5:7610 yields 5.67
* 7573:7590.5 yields 6.09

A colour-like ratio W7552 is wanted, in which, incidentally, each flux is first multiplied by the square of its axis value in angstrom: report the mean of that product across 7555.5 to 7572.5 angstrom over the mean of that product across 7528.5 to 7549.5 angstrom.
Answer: 1.02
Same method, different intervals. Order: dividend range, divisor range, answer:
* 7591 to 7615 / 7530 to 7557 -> 0.93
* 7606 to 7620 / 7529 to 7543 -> 0.88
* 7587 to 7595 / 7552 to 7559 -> 0.94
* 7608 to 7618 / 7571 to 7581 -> 0.88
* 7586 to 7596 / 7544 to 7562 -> 0.95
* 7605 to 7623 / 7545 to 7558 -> 0.90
